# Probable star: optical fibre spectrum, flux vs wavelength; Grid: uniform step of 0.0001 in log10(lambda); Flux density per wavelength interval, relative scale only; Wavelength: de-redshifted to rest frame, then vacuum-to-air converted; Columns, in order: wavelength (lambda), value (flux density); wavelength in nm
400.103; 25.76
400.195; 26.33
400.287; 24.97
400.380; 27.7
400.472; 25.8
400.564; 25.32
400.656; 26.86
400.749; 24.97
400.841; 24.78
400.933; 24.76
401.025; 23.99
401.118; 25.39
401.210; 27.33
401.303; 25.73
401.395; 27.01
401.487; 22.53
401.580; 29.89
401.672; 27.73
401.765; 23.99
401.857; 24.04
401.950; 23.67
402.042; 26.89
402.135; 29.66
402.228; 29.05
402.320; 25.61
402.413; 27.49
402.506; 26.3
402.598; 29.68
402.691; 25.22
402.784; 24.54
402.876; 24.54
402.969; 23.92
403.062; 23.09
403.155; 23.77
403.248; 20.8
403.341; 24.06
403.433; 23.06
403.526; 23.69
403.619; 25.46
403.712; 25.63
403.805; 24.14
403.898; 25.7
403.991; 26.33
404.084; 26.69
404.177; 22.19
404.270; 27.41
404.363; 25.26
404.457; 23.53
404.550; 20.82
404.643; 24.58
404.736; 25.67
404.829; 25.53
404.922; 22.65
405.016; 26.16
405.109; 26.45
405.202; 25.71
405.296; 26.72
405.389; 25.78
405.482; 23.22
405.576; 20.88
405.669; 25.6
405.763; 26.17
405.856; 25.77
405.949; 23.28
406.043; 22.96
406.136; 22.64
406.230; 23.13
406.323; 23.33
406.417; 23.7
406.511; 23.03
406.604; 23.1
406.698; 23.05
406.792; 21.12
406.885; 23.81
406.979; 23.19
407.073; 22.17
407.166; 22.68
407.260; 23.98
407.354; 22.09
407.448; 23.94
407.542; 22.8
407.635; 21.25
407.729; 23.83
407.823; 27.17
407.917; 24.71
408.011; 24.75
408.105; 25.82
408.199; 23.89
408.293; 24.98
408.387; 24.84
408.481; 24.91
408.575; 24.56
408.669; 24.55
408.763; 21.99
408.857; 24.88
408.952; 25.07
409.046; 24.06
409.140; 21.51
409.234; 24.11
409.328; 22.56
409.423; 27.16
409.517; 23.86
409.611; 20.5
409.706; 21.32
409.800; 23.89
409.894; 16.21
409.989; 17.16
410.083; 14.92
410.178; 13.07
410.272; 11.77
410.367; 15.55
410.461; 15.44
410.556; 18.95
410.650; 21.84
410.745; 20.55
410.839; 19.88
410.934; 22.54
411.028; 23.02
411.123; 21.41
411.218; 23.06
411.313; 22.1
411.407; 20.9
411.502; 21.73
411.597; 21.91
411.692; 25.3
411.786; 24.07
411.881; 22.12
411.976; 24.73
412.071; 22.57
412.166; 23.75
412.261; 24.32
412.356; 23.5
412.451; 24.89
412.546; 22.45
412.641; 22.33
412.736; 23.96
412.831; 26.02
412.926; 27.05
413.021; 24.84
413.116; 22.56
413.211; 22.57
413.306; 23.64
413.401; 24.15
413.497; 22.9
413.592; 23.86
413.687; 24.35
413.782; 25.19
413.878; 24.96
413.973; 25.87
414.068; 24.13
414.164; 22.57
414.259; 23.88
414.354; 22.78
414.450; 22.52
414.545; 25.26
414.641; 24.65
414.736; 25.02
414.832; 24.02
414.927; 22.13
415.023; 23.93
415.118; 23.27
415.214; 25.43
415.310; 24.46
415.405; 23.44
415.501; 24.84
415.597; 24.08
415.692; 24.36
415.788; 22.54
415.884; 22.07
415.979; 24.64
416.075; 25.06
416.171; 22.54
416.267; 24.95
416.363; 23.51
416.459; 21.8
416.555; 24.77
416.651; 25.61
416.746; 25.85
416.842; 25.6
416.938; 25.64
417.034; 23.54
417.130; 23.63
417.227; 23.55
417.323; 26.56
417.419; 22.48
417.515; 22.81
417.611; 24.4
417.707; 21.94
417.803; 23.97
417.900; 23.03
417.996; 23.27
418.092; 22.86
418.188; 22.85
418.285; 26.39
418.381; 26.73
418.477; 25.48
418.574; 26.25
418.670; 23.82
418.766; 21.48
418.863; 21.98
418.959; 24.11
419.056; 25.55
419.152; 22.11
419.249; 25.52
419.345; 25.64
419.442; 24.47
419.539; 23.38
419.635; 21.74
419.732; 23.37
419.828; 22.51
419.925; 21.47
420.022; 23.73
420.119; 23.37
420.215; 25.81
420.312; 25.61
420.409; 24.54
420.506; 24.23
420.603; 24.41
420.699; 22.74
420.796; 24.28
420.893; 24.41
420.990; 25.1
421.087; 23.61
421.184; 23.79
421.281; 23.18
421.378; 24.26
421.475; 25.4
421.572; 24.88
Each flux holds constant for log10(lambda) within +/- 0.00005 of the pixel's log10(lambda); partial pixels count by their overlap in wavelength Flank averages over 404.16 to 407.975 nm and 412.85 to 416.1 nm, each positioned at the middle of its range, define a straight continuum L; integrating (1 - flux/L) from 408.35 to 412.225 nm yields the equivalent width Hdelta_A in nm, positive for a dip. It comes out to 0.39 nm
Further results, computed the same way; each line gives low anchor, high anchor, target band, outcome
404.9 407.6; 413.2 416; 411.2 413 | 0.026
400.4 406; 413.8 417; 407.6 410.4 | 0.285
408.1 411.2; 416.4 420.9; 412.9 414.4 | -0.099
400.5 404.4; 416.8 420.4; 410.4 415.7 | 0.253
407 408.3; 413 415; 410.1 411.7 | 0.277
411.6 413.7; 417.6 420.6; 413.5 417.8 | -0.028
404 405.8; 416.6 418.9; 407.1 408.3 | 0.036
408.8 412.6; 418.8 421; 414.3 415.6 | -0.081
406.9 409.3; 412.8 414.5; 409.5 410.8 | 0.319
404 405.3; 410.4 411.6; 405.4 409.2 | -0.082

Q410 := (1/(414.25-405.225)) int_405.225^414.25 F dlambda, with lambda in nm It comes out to 22.9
